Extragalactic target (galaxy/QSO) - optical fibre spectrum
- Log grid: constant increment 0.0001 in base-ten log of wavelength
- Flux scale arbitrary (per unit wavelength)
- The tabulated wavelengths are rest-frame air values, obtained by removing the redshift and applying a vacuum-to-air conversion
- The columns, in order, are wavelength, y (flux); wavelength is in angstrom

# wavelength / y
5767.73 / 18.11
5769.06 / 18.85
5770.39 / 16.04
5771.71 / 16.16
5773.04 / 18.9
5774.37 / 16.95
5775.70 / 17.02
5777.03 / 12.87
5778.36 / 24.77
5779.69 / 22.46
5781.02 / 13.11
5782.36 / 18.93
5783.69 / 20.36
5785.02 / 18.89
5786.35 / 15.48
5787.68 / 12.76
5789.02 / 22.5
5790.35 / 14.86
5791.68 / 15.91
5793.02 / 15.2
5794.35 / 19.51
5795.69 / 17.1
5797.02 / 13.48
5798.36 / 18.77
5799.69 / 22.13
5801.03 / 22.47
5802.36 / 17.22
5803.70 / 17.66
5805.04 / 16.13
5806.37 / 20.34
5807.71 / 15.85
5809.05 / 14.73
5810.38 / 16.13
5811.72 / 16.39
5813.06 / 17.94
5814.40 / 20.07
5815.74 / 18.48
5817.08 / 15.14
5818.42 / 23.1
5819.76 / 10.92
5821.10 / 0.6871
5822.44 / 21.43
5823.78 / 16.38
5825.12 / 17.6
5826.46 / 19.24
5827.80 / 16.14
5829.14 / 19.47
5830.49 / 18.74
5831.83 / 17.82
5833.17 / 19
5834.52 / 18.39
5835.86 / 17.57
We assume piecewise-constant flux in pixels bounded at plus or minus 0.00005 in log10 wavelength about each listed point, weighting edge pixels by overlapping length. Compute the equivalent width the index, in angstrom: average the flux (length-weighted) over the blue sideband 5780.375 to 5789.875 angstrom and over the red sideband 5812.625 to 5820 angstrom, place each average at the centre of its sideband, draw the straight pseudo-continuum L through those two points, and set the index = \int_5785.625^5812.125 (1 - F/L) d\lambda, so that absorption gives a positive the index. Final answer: 0.6 angstrom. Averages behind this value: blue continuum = 17.4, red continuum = 18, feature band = 17.2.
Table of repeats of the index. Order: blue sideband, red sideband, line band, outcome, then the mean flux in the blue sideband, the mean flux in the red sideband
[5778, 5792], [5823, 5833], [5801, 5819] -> 0.26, 18.1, 18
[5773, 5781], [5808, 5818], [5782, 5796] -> 0.44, 18.4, 17.1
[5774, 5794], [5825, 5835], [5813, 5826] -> 1.43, 17.5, 18.3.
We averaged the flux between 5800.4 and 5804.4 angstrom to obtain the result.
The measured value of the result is 19.1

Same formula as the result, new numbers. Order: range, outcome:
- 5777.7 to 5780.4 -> 23.4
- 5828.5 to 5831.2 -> 19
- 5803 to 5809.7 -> 16.9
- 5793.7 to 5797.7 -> 16.7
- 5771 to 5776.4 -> 17.2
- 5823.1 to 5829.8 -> 17.8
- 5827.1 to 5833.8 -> 18.2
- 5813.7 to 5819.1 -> 19.2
